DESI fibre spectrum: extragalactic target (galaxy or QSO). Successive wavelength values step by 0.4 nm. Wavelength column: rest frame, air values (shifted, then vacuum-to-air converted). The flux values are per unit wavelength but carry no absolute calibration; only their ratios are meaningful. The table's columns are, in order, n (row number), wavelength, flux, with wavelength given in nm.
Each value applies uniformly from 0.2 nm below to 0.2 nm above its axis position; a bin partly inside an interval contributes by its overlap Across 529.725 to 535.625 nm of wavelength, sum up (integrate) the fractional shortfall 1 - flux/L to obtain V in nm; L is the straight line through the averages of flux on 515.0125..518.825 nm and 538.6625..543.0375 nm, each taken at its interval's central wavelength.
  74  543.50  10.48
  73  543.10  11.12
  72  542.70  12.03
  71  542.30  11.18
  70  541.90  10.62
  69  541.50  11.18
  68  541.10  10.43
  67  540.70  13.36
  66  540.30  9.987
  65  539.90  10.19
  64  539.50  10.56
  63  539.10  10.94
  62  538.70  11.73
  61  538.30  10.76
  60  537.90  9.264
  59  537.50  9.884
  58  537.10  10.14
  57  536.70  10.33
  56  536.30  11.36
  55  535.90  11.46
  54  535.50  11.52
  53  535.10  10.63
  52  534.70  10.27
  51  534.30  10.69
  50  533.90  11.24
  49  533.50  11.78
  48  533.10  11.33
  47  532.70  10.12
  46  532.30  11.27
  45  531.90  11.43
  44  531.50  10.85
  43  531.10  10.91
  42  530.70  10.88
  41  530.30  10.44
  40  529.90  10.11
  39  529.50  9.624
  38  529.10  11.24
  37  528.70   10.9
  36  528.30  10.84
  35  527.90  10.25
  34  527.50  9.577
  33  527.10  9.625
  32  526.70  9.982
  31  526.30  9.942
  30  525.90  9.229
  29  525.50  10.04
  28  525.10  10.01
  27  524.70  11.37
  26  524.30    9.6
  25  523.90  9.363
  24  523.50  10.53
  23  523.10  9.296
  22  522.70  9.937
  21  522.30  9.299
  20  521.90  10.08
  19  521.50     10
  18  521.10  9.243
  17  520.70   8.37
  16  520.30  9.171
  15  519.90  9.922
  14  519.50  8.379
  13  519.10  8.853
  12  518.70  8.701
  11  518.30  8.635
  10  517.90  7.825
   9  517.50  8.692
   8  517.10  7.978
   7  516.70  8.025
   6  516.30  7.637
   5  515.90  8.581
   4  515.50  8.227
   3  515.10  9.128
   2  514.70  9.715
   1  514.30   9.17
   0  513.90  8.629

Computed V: -0.44 nm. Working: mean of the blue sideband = 8.31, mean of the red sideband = 11.1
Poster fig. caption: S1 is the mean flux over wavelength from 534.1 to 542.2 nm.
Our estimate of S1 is 10.8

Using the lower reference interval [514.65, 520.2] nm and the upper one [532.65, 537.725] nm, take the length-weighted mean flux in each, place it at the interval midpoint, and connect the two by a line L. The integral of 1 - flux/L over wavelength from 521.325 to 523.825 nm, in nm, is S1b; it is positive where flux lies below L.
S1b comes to -0.16 nm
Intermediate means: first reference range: 8.57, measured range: 9.83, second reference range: 10.8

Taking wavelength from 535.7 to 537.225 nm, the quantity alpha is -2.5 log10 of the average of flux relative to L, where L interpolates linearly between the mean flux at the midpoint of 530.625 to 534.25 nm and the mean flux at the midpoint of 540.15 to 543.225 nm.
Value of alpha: 0.03 mag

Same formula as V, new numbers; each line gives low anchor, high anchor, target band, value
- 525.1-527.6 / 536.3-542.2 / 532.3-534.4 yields -0.16 nm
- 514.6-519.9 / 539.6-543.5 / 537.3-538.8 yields 0.05 nm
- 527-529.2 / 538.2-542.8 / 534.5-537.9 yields 0.07 nm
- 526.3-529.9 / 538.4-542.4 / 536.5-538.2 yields 0.14 nm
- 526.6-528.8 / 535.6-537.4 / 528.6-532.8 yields -0.13 nm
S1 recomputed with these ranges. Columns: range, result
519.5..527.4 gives 9.7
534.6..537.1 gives 10.9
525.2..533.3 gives 10.4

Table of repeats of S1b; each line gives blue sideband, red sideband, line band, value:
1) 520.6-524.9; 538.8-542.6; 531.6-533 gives -0.07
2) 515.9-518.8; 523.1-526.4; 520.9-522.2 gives -0.07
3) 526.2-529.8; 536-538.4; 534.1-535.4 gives -0.04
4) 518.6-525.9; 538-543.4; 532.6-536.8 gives -0.18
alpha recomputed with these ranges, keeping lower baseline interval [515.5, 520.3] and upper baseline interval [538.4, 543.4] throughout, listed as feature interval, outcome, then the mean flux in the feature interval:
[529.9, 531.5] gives -0.08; 10.7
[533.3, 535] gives -0.07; 11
